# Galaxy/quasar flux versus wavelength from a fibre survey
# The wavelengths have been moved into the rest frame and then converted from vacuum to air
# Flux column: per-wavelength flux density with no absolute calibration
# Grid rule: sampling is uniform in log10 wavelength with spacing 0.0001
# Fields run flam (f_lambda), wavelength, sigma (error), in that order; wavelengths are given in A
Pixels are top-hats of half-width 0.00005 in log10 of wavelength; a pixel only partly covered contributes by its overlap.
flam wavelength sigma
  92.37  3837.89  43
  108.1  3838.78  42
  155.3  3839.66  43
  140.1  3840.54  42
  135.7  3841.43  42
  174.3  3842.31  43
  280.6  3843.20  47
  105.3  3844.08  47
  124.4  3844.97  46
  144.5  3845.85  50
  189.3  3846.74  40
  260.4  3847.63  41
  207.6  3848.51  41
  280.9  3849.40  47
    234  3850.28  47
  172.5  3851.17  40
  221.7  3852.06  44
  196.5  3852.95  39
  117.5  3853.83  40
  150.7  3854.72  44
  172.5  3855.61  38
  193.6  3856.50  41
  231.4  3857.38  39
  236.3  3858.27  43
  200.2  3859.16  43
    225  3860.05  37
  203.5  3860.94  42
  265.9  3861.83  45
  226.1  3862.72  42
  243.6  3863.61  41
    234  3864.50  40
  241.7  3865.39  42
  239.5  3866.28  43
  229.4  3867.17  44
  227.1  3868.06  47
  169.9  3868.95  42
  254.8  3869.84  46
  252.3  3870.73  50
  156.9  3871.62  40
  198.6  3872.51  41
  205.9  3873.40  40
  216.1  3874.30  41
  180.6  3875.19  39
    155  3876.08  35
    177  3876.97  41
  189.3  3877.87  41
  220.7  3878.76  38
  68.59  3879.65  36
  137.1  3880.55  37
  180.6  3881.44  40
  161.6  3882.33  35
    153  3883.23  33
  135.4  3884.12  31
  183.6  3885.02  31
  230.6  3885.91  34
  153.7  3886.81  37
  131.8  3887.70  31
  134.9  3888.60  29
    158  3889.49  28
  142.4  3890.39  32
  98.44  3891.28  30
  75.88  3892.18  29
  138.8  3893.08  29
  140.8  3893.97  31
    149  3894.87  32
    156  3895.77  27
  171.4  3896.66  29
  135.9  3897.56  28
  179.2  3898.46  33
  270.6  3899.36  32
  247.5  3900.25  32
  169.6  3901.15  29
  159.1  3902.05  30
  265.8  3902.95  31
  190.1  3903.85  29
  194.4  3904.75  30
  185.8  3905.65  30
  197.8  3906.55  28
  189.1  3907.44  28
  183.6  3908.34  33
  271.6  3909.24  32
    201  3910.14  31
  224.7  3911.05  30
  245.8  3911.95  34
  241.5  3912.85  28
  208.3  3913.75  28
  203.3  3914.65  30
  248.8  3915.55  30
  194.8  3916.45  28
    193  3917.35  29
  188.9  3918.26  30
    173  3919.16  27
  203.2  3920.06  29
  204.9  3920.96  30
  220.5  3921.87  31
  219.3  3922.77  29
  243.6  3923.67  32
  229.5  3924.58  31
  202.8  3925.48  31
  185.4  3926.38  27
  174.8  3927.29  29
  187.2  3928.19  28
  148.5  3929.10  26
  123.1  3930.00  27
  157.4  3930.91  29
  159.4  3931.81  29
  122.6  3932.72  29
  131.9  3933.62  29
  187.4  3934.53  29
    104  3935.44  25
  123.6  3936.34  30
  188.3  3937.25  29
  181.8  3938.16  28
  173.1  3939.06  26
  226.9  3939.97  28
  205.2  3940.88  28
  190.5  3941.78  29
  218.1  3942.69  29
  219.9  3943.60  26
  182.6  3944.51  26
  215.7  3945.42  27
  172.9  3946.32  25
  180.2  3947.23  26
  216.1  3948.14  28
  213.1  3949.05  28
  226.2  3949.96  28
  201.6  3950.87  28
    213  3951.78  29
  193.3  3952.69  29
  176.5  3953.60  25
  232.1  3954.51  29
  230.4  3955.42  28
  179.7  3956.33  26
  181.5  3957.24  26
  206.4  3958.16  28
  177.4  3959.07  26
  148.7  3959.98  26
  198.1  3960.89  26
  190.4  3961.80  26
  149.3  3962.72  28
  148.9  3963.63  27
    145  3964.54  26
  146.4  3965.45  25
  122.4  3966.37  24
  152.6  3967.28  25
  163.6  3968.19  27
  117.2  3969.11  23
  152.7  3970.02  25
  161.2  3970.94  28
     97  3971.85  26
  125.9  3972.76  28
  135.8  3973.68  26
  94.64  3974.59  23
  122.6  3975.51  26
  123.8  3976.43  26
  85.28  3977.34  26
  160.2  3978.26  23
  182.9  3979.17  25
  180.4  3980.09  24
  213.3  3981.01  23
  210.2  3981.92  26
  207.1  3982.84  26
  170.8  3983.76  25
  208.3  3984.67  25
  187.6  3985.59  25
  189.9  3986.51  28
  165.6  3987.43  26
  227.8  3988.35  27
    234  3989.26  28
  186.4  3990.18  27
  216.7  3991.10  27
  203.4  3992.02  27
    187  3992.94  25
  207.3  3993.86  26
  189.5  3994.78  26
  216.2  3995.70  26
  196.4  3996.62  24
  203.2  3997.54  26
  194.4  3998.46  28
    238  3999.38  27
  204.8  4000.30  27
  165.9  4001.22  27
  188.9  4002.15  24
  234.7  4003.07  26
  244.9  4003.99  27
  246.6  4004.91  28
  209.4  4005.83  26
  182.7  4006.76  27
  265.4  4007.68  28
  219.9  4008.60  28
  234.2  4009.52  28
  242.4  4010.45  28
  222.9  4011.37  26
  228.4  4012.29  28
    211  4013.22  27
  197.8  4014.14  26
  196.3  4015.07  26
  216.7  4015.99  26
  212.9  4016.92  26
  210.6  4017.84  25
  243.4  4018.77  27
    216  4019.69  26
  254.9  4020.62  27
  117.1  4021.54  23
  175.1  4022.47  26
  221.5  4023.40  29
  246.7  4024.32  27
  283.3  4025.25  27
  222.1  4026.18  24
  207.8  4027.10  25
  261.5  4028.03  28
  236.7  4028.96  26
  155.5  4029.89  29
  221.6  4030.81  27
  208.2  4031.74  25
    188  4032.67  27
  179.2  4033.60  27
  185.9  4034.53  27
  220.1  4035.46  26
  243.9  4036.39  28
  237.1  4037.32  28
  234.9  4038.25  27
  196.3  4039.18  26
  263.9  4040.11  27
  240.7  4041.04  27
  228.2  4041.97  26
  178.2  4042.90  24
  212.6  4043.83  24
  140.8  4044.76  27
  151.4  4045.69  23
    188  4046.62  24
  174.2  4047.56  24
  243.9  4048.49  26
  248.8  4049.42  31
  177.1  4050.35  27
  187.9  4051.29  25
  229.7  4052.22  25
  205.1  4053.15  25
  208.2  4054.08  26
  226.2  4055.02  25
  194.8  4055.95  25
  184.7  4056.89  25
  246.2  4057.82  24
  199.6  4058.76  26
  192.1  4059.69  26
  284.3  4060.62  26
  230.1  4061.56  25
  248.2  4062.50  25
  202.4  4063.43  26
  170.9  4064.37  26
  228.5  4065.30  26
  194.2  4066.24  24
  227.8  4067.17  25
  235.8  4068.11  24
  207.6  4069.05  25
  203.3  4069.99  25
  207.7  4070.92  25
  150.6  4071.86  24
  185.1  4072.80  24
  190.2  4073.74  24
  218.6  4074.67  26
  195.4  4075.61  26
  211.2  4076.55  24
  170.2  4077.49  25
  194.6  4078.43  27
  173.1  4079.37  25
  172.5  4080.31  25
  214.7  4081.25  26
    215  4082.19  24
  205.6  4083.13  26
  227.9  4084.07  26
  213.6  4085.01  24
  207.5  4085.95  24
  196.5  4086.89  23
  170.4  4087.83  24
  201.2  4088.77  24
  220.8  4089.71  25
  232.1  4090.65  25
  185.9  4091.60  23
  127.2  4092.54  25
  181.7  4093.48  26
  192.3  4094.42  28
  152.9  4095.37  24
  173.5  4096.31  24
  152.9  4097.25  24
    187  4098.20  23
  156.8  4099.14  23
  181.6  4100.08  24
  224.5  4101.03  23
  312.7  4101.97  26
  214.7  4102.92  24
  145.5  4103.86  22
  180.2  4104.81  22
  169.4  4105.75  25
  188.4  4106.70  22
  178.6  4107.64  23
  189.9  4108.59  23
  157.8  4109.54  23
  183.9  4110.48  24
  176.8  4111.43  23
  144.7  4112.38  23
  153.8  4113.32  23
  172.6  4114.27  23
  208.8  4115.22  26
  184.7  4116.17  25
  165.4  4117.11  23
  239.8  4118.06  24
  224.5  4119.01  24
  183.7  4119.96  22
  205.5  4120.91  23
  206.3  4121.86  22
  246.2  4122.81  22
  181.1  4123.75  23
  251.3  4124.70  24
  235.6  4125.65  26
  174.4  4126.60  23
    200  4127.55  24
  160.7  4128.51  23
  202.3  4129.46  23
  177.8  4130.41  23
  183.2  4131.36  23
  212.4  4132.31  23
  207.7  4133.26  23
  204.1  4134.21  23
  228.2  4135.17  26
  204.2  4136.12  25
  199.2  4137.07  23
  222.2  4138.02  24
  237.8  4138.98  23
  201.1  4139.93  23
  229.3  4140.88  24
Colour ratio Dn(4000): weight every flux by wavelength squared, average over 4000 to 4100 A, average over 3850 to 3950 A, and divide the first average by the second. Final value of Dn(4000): 1.2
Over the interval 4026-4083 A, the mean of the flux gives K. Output 207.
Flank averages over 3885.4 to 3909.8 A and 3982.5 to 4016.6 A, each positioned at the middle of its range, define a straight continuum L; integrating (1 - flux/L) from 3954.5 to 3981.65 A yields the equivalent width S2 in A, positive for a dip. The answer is 5.72 A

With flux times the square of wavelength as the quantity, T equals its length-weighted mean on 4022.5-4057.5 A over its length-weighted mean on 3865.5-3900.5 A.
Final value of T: 1.3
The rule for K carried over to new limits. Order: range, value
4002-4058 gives 214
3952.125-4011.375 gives 184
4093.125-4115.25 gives 182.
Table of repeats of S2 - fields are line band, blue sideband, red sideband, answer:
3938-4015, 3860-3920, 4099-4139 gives 1.6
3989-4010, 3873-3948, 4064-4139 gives -2.6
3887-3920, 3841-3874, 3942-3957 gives 3.2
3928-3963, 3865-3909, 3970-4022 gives 0.8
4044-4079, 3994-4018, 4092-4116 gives -1.6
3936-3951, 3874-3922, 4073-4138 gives -1.0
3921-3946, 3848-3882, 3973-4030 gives 2.4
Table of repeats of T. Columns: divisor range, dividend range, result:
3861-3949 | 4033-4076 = 1.19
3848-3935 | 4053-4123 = 1.14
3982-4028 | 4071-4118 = 0.93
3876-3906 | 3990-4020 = 1.36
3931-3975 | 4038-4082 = 1.26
